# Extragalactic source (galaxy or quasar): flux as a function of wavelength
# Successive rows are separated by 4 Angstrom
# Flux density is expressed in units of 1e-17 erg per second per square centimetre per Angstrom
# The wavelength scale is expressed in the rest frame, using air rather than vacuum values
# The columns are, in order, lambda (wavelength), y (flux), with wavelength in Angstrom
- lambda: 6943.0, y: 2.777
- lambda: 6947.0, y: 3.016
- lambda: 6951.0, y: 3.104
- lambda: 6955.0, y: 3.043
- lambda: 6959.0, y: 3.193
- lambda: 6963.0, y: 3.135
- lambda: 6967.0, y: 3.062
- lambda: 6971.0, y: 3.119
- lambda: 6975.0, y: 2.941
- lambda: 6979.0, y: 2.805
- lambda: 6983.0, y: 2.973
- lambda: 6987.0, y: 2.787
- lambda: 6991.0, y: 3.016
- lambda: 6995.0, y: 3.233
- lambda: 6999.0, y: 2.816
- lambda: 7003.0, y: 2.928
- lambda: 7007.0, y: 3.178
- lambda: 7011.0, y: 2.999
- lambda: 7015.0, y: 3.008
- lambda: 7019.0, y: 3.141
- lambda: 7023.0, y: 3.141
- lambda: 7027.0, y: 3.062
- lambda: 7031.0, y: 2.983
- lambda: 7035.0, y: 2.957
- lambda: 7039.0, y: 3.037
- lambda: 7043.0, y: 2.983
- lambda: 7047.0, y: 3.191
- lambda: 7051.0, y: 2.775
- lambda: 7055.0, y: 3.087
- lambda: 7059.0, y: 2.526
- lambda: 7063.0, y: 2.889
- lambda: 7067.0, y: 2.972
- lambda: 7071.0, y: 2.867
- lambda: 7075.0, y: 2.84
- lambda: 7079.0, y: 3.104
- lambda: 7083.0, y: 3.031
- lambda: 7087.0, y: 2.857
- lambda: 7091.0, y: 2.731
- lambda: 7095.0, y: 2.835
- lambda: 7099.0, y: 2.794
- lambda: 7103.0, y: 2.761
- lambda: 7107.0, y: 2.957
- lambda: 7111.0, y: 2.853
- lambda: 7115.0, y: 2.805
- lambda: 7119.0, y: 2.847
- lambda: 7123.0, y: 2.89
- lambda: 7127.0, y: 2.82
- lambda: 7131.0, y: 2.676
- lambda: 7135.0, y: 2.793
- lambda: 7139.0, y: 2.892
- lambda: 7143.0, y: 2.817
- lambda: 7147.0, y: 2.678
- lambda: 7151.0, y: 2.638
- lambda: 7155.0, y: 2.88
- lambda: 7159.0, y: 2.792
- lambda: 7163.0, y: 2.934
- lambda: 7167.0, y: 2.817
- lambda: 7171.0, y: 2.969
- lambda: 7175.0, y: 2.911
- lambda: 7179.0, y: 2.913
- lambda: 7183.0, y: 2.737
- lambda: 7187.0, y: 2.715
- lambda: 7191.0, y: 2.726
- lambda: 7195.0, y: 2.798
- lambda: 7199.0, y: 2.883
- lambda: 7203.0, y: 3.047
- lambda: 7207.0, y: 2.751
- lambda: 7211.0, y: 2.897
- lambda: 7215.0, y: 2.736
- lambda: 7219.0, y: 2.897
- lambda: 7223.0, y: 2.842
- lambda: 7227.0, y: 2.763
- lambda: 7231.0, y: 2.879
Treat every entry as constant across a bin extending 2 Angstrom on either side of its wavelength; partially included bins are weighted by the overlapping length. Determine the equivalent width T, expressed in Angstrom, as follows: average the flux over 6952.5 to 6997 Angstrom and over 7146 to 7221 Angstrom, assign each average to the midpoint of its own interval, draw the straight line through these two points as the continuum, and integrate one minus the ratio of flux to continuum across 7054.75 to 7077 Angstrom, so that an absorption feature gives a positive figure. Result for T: 0.7 Angstrom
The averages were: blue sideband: 3.03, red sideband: 2.83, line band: 2.85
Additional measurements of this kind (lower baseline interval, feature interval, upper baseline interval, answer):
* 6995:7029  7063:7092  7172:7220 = 0.5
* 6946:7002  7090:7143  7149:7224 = 1.4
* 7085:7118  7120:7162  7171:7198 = 0.4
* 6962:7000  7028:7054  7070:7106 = -0.6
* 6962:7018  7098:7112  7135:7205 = 0.2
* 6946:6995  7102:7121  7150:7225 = 0.4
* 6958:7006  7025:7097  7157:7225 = 0.3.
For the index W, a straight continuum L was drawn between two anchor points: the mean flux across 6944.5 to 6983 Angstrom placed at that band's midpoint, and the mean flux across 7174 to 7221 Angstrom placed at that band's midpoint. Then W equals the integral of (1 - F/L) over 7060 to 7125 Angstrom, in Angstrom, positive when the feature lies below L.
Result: 1.19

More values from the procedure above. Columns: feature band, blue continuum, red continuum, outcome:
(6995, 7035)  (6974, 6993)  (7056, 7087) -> -1.9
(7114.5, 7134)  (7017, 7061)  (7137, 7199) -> 0.5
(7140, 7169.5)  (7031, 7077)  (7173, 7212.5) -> 0.6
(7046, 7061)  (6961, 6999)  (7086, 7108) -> 0.0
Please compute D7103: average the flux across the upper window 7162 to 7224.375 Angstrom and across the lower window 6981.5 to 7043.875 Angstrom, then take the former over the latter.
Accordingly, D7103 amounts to 0.94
